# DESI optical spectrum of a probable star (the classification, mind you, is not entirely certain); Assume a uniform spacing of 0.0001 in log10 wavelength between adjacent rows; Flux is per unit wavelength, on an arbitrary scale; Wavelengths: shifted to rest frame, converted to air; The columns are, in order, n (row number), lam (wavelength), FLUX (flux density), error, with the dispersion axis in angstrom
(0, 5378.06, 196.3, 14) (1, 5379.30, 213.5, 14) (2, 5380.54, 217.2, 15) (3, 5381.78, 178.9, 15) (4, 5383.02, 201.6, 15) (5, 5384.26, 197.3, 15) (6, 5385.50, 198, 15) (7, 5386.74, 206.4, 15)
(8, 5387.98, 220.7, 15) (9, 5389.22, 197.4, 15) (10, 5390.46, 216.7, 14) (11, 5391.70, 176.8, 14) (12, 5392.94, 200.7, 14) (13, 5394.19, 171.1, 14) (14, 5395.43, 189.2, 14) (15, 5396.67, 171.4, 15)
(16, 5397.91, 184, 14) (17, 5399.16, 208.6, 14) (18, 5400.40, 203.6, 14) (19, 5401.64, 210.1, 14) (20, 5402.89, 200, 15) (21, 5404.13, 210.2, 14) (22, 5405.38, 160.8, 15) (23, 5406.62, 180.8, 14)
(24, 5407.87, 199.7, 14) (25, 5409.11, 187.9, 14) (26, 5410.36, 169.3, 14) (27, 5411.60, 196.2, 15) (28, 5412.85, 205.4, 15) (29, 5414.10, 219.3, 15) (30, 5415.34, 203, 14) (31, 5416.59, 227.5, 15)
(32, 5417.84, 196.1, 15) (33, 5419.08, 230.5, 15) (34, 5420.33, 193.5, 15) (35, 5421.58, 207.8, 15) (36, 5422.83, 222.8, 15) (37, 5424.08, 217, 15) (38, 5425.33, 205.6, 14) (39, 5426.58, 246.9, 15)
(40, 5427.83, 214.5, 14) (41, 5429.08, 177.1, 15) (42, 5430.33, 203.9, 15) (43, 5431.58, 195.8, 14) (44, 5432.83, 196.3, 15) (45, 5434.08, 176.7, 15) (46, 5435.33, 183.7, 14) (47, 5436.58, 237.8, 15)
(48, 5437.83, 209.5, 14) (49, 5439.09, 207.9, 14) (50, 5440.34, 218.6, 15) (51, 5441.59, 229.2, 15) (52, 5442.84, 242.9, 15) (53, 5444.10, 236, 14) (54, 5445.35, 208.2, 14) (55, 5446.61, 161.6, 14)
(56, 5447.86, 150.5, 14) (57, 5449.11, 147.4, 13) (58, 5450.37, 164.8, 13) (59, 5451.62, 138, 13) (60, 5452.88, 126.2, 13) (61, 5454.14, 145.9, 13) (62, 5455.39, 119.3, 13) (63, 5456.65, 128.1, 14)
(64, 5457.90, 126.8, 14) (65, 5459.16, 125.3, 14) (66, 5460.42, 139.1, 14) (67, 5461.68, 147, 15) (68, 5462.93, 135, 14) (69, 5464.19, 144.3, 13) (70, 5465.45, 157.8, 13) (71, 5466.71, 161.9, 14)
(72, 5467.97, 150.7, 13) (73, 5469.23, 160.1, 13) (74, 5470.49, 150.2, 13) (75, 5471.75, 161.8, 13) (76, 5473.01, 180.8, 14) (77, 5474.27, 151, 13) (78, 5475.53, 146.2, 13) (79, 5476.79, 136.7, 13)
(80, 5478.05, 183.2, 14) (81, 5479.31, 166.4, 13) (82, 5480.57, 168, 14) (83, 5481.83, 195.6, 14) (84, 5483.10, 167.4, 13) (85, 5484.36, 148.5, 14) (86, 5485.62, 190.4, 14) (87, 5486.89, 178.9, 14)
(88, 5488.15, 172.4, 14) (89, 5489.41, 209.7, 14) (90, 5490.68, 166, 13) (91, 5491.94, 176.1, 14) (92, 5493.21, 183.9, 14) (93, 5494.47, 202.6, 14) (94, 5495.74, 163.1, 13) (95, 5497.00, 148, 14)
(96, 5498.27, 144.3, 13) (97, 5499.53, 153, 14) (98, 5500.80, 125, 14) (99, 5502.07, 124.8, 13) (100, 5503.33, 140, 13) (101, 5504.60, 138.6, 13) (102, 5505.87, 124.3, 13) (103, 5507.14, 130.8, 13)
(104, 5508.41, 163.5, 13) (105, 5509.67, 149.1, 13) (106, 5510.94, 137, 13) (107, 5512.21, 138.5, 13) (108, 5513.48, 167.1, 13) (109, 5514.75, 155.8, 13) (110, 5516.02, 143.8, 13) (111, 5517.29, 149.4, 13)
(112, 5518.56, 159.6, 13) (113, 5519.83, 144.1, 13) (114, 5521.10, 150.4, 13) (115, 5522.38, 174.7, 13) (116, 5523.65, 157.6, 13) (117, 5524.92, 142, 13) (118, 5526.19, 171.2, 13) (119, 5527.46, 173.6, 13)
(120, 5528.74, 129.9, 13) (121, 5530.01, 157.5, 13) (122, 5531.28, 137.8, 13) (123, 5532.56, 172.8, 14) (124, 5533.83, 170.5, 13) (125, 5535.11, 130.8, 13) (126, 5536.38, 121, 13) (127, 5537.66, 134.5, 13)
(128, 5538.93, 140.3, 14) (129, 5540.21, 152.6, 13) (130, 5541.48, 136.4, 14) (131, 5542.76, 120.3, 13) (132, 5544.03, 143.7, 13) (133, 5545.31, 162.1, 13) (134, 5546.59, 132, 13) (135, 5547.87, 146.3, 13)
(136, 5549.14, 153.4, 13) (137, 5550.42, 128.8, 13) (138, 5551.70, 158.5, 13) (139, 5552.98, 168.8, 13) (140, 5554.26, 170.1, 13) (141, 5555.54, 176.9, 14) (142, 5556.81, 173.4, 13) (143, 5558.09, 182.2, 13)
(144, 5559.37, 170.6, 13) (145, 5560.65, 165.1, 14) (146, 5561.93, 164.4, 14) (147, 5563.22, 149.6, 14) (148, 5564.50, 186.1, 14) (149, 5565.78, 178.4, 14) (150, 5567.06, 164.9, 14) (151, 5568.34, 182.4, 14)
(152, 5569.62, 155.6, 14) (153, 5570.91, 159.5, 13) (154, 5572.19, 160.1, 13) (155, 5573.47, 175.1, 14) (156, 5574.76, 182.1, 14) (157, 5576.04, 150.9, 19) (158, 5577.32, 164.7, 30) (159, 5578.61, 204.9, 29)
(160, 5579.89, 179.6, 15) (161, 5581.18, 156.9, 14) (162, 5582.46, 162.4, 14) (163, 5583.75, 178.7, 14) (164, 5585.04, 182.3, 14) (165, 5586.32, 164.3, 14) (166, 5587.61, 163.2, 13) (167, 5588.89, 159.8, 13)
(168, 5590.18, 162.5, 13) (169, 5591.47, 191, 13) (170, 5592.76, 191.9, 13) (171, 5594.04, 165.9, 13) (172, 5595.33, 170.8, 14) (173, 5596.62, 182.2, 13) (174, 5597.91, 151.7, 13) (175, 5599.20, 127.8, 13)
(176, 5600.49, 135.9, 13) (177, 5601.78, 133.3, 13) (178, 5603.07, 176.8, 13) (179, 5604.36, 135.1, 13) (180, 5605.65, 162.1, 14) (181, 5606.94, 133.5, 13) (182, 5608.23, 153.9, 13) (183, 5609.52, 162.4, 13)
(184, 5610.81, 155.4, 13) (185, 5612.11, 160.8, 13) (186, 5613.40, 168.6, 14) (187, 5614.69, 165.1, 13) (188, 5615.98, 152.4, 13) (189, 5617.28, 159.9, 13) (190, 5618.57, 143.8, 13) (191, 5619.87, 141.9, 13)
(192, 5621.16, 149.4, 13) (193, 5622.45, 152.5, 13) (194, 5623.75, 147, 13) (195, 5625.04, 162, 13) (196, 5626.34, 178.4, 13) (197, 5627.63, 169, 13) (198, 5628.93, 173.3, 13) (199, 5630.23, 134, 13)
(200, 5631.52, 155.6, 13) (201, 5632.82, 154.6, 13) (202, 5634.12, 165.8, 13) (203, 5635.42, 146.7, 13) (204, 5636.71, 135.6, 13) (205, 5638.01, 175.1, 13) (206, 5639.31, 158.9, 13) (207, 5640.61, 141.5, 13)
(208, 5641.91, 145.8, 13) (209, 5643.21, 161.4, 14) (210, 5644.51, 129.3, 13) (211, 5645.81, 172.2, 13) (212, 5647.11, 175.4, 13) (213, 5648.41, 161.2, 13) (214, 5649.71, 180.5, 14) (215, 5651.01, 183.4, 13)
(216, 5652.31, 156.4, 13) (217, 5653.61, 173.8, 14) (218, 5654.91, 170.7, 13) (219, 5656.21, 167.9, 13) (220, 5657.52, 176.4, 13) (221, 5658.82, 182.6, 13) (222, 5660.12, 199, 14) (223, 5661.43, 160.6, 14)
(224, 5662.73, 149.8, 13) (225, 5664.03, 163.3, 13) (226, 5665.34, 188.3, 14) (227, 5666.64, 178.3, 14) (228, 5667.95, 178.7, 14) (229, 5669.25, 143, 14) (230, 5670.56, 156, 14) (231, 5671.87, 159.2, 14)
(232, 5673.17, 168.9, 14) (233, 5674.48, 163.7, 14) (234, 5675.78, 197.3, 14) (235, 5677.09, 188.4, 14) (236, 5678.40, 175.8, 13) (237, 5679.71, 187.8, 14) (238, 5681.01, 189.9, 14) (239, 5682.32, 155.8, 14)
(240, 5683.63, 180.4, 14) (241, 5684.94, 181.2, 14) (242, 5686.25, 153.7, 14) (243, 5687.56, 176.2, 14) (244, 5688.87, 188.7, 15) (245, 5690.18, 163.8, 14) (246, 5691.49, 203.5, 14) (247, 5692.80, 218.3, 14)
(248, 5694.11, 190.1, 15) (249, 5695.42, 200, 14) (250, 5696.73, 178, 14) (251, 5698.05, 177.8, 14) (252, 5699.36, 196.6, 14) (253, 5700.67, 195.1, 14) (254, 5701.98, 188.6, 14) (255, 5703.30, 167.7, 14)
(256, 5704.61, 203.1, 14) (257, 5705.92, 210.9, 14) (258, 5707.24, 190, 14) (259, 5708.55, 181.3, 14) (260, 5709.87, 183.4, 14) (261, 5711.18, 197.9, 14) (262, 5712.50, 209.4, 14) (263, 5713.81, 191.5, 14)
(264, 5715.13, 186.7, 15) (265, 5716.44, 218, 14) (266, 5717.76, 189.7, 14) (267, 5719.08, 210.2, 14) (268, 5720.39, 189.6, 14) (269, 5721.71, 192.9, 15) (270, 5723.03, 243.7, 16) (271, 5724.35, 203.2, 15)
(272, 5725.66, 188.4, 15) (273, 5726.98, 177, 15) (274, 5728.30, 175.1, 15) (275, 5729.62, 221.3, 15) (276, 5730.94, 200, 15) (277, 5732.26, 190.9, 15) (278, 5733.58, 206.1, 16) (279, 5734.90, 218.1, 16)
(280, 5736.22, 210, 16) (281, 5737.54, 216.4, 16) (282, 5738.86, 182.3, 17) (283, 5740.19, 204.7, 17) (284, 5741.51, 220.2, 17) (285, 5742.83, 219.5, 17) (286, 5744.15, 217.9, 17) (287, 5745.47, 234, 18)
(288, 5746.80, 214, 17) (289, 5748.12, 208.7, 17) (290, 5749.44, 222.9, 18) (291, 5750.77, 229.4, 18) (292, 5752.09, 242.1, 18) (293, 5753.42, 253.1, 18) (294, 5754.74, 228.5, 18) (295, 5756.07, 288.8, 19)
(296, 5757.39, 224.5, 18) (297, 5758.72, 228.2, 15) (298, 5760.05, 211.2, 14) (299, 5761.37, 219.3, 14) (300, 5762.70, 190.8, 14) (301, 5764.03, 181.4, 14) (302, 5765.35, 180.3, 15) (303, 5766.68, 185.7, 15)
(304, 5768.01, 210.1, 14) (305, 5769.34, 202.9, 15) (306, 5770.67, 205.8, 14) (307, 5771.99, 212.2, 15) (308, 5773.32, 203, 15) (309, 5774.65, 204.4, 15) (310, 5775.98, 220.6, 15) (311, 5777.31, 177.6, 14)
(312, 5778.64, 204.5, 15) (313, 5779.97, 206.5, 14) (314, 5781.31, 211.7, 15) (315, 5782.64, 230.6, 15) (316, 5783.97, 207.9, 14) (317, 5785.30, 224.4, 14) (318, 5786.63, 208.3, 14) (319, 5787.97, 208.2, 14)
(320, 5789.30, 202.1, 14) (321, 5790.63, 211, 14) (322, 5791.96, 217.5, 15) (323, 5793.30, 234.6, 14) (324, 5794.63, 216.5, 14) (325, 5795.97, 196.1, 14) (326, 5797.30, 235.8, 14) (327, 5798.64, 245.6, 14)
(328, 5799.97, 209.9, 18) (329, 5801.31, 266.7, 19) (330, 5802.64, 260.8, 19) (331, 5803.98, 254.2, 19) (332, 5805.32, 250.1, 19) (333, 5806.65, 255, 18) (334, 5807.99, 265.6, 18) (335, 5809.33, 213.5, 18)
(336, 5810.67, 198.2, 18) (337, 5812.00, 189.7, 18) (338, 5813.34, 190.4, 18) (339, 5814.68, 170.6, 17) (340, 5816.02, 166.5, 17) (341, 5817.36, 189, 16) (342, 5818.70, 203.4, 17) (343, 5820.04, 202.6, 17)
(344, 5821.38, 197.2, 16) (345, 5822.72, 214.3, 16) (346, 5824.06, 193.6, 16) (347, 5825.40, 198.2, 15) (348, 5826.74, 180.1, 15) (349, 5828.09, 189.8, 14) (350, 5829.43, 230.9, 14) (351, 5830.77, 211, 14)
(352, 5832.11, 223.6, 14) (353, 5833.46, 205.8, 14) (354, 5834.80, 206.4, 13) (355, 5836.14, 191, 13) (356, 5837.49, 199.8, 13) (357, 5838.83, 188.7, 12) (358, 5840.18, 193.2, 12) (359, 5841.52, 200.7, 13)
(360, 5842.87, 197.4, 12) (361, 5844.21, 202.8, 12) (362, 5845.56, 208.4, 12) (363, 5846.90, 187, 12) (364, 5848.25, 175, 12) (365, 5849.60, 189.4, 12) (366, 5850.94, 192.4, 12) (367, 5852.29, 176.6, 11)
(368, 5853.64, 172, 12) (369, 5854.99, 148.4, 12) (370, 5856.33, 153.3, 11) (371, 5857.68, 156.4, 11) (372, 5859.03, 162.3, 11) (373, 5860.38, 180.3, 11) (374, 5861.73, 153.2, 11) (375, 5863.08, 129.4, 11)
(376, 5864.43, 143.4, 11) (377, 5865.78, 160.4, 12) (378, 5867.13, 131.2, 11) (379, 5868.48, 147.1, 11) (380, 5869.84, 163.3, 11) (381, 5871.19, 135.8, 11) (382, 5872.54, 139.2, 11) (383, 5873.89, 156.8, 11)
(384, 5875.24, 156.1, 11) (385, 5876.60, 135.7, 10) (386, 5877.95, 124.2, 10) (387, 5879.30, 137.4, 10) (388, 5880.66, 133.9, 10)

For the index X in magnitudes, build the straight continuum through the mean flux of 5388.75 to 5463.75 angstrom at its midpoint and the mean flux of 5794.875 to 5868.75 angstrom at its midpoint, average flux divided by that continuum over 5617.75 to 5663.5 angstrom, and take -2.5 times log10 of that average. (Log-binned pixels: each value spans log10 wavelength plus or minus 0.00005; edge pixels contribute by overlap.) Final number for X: 0.19 mag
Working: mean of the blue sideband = 188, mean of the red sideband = 196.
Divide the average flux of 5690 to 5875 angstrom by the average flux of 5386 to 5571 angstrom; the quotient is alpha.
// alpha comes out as 1.17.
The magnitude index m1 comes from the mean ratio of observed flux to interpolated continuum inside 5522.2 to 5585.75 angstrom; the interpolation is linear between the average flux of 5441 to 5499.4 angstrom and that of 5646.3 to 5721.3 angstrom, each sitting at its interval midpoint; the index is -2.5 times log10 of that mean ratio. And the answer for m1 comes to 0.07 mag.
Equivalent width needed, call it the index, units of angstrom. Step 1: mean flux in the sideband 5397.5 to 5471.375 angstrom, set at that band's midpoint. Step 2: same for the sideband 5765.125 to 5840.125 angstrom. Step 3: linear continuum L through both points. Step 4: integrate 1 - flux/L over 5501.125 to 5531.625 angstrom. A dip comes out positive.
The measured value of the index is 6.8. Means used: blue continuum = 185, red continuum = 210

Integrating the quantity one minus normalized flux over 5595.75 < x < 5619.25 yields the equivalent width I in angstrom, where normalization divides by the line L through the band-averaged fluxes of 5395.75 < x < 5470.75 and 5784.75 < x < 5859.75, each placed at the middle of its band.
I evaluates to 4.8 angstrom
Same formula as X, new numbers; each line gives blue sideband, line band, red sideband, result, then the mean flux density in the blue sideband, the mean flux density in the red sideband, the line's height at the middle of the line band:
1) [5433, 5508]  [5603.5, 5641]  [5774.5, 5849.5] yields 0.189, 165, 210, 185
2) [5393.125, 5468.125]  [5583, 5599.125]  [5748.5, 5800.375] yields 0.171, 186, 215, 199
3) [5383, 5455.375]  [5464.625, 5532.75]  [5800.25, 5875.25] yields 0.228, 196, 190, 195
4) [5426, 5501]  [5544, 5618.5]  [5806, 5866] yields 0.092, 172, 190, 177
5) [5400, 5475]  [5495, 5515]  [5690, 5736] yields 0.281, 183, 196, 186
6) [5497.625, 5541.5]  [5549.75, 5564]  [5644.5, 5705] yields -0.070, 147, 177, 154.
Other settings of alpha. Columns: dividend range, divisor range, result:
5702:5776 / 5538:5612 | 1.28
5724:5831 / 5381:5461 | 1.11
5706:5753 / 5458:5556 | 1.34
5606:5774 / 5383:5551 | 1.08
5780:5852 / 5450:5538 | 1.37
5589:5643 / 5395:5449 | 0.78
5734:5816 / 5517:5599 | 1.35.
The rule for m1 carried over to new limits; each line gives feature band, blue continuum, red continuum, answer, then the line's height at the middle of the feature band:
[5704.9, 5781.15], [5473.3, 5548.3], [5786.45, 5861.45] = -0.09 mag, 190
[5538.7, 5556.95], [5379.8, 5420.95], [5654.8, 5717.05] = 0.25 mag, 190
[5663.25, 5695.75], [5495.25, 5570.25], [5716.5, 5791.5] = 0.08 mag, 191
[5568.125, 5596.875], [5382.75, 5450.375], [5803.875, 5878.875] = 0.13 mag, 194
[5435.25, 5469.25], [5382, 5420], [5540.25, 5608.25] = 0.12 mag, 187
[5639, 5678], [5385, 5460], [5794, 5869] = 0.16 mag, 194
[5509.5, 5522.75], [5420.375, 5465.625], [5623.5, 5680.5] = 0.16 mag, 176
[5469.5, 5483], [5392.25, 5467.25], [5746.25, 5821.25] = 0.16 mag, 190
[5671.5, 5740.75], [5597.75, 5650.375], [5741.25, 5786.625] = -0.01 mag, 190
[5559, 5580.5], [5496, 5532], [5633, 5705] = -0.09 mag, 157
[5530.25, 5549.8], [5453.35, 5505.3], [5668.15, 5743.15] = 0.15 mag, 166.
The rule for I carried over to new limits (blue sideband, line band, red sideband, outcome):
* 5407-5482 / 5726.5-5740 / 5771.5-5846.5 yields 0.27 angstrom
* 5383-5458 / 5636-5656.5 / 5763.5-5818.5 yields 4.36 angstrom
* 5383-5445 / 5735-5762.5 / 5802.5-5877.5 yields -4.78 angstrom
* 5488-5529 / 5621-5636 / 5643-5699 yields 1.05 angstrom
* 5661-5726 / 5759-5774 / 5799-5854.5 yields -0.37 angstrom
